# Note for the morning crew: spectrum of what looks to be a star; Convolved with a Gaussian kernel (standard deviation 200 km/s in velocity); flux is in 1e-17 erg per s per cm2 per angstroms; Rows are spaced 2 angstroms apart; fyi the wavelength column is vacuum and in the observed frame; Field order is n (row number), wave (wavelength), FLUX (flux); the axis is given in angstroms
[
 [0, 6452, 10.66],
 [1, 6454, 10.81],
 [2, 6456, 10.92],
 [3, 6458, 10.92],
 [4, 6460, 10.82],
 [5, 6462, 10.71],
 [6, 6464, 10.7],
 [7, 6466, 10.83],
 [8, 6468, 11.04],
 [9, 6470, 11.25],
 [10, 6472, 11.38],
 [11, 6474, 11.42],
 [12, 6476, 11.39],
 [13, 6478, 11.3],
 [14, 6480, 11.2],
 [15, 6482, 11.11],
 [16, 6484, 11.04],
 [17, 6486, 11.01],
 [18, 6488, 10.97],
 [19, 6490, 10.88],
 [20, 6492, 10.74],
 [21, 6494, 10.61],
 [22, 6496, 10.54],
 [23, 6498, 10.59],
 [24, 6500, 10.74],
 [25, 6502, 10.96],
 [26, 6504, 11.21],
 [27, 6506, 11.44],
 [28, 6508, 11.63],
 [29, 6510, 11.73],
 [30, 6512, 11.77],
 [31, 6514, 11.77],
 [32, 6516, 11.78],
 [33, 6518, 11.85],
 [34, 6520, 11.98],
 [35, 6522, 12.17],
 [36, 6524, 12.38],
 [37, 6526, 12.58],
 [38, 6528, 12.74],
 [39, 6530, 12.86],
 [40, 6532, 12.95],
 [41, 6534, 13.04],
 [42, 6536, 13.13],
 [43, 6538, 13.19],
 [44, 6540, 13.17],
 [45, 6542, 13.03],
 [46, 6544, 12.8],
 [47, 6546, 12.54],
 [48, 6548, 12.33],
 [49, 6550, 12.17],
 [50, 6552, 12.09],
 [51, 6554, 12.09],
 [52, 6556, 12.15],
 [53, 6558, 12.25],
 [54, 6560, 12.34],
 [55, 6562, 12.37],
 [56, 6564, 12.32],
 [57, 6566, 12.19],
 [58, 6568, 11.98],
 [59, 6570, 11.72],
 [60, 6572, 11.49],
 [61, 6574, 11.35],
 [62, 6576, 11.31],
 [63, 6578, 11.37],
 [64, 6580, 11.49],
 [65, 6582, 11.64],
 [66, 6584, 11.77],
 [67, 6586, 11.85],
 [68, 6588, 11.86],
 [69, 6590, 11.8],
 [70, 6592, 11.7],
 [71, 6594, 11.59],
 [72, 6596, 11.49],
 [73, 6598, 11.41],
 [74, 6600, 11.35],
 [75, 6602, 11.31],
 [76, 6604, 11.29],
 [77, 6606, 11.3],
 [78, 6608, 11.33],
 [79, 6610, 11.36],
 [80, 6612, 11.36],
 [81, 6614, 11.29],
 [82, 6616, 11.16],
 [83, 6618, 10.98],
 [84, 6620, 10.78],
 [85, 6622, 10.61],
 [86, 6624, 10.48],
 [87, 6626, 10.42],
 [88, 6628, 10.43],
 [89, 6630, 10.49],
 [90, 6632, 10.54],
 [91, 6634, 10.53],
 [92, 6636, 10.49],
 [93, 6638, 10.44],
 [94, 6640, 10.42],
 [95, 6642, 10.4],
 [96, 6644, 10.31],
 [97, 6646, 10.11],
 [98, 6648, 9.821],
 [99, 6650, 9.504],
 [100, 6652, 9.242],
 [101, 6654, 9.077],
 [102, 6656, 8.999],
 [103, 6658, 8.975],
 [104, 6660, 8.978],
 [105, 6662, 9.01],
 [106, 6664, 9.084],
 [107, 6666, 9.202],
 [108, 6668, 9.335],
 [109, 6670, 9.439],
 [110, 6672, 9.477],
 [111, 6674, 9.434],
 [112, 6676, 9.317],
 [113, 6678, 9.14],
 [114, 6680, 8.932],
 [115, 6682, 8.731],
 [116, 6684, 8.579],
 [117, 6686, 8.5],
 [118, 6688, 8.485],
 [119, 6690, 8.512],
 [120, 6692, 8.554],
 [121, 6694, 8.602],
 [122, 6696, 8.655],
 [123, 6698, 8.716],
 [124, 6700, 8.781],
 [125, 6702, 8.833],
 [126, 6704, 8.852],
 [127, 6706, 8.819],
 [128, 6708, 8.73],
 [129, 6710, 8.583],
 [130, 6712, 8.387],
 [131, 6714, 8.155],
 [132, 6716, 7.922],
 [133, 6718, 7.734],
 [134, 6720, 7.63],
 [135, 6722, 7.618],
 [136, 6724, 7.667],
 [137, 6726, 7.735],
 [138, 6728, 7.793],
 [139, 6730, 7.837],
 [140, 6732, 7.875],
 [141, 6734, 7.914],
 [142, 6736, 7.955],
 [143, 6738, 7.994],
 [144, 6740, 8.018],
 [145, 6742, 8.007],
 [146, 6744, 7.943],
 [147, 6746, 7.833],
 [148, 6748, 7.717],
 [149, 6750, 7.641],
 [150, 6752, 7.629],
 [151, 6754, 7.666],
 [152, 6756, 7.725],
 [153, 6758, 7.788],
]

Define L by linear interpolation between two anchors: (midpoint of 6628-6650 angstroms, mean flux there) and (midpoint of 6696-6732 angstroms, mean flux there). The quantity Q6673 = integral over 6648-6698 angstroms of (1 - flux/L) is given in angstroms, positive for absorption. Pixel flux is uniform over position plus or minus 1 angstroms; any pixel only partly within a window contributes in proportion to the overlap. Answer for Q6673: 1.94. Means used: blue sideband 10.3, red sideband 8.23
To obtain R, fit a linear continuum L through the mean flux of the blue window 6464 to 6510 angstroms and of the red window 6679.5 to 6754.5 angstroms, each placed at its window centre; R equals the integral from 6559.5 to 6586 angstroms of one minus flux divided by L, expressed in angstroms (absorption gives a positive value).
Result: -4.7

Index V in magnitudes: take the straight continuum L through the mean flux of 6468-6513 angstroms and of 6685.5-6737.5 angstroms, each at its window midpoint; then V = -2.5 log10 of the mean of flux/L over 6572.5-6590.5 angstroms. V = -0.17 mag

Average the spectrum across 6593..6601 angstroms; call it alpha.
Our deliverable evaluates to 11.5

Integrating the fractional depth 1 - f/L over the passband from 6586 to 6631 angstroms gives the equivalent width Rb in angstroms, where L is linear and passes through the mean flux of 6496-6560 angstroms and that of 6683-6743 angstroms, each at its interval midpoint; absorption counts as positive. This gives -3.2 angstroms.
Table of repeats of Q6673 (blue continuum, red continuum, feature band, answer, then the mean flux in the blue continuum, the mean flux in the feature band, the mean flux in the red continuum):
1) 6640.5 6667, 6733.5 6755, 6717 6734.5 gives 0.9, 9.46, 7.75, 7.85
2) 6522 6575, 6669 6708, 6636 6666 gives 0.6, 12.4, 9.61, 8.86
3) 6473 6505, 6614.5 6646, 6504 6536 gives -3.8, 11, 12.2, 10.6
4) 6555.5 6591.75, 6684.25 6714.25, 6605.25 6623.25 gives -0.5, 11.8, 11.1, 8.62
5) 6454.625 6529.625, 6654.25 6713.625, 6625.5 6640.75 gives -1.5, 11.3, 10.5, 8.88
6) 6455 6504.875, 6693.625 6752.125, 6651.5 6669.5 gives -0.5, 11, 9.11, 8.12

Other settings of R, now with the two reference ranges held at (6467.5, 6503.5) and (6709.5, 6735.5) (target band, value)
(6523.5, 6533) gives -2.1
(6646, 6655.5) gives -0.7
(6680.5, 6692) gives -0.3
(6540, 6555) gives -3.4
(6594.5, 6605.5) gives -2.2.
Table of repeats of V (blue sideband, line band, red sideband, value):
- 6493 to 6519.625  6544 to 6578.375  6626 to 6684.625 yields -0.13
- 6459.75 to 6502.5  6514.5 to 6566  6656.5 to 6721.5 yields -0.20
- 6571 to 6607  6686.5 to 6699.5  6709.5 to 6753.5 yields 0.03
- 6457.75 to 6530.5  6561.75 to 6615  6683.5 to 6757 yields -0.16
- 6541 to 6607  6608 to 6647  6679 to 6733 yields -0.02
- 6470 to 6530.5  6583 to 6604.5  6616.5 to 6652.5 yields -0.09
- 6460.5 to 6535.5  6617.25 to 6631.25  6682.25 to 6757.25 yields -0.11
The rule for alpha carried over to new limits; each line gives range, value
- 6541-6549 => 12.7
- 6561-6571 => 12.1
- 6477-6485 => 11.2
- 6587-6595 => 11.7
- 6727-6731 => 7.81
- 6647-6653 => 9.52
